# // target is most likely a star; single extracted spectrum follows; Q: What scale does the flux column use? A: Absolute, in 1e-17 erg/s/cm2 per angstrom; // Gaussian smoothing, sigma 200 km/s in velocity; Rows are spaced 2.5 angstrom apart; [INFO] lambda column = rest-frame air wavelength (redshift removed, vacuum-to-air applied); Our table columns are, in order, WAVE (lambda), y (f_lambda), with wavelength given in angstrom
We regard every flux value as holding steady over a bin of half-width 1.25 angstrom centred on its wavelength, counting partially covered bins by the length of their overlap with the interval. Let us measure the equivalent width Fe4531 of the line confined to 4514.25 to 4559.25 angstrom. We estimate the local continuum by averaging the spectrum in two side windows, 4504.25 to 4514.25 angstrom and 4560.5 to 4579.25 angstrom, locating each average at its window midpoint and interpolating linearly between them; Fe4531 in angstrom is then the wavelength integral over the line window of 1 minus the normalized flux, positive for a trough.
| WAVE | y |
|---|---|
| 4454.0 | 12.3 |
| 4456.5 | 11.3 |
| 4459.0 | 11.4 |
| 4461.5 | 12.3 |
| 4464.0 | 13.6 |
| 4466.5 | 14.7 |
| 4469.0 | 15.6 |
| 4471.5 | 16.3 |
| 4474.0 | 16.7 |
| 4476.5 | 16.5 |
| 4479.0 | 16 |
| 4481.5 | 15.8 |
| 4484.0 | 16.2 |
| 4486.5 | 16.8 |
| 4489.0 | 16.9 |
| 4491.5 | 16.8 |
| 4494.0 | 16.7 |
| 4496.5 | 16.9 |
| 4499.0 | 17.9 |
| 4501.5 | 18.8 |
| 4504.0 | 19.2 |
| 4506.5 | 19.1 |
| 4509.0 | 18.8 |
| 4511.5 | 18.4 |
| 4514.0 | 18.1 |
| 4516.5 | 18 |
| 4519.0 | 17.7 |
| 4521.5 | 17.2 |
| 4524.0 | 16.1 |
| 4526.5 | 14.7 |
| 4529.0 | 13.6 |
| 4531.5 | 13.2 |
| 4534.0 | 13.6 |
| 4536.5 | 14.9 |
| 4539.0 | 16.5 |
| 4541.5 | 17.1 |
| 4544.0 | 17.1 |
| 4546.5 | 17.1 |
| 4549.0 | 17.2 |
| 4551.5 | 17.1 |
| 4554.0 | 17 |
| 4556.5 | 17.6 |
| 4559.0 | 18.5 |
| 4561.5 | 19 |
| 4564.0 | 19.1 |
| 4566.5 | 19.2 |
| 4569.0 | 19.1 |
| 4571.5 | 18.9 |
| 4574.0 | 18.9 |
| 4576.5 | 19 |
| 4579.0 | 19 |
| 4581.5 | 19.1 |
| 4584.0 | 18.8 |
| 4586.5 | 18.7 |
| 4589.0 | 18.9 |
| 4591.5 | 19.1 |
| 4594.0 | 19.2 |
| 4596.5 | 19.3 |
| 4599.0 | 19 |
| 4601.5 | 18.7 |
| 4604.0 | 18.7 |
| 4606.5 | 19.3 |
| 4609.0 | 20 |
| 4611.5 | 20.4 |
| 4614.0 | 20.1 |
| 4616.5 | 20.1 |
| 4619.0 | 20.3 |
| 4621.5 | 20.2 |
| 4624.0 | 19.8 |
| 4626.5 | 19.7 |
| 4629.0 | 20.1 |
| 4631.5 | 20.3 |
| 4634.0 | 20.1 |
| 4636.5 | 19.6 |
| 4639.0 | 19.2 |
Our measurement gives 6.0 angstrom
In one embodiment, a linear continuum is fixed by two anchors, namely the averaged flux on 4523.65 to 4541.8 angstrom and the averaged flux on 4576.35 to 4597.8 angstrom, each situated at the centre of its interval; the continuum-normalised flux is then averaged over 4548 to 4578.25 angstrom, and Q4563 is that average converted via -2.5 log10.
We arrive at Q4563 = -0.08 mag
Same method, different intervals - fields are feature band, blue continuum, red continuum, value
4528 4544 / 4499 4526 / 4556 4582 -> 0.22 mag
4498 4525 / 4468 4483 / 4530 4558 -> -0.12 mag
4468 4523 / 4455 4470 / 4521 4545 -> -0.22 mag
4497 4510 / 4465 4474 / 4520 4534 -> -0.22 mag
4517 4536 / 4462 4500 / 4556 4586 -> 0.15 mag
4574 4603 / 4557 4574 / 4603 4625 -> 0.02 mag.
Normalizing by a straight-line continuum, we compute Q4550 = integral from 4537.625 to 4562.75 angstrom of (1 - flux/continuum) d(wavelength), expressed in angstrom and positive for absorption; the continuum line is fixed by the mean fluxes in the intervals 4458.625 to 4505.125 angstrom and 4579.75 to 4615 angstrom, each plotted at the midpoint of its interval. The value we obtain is 0.8 angstrom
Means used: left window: 16.1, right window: 19.2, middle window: 17.4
